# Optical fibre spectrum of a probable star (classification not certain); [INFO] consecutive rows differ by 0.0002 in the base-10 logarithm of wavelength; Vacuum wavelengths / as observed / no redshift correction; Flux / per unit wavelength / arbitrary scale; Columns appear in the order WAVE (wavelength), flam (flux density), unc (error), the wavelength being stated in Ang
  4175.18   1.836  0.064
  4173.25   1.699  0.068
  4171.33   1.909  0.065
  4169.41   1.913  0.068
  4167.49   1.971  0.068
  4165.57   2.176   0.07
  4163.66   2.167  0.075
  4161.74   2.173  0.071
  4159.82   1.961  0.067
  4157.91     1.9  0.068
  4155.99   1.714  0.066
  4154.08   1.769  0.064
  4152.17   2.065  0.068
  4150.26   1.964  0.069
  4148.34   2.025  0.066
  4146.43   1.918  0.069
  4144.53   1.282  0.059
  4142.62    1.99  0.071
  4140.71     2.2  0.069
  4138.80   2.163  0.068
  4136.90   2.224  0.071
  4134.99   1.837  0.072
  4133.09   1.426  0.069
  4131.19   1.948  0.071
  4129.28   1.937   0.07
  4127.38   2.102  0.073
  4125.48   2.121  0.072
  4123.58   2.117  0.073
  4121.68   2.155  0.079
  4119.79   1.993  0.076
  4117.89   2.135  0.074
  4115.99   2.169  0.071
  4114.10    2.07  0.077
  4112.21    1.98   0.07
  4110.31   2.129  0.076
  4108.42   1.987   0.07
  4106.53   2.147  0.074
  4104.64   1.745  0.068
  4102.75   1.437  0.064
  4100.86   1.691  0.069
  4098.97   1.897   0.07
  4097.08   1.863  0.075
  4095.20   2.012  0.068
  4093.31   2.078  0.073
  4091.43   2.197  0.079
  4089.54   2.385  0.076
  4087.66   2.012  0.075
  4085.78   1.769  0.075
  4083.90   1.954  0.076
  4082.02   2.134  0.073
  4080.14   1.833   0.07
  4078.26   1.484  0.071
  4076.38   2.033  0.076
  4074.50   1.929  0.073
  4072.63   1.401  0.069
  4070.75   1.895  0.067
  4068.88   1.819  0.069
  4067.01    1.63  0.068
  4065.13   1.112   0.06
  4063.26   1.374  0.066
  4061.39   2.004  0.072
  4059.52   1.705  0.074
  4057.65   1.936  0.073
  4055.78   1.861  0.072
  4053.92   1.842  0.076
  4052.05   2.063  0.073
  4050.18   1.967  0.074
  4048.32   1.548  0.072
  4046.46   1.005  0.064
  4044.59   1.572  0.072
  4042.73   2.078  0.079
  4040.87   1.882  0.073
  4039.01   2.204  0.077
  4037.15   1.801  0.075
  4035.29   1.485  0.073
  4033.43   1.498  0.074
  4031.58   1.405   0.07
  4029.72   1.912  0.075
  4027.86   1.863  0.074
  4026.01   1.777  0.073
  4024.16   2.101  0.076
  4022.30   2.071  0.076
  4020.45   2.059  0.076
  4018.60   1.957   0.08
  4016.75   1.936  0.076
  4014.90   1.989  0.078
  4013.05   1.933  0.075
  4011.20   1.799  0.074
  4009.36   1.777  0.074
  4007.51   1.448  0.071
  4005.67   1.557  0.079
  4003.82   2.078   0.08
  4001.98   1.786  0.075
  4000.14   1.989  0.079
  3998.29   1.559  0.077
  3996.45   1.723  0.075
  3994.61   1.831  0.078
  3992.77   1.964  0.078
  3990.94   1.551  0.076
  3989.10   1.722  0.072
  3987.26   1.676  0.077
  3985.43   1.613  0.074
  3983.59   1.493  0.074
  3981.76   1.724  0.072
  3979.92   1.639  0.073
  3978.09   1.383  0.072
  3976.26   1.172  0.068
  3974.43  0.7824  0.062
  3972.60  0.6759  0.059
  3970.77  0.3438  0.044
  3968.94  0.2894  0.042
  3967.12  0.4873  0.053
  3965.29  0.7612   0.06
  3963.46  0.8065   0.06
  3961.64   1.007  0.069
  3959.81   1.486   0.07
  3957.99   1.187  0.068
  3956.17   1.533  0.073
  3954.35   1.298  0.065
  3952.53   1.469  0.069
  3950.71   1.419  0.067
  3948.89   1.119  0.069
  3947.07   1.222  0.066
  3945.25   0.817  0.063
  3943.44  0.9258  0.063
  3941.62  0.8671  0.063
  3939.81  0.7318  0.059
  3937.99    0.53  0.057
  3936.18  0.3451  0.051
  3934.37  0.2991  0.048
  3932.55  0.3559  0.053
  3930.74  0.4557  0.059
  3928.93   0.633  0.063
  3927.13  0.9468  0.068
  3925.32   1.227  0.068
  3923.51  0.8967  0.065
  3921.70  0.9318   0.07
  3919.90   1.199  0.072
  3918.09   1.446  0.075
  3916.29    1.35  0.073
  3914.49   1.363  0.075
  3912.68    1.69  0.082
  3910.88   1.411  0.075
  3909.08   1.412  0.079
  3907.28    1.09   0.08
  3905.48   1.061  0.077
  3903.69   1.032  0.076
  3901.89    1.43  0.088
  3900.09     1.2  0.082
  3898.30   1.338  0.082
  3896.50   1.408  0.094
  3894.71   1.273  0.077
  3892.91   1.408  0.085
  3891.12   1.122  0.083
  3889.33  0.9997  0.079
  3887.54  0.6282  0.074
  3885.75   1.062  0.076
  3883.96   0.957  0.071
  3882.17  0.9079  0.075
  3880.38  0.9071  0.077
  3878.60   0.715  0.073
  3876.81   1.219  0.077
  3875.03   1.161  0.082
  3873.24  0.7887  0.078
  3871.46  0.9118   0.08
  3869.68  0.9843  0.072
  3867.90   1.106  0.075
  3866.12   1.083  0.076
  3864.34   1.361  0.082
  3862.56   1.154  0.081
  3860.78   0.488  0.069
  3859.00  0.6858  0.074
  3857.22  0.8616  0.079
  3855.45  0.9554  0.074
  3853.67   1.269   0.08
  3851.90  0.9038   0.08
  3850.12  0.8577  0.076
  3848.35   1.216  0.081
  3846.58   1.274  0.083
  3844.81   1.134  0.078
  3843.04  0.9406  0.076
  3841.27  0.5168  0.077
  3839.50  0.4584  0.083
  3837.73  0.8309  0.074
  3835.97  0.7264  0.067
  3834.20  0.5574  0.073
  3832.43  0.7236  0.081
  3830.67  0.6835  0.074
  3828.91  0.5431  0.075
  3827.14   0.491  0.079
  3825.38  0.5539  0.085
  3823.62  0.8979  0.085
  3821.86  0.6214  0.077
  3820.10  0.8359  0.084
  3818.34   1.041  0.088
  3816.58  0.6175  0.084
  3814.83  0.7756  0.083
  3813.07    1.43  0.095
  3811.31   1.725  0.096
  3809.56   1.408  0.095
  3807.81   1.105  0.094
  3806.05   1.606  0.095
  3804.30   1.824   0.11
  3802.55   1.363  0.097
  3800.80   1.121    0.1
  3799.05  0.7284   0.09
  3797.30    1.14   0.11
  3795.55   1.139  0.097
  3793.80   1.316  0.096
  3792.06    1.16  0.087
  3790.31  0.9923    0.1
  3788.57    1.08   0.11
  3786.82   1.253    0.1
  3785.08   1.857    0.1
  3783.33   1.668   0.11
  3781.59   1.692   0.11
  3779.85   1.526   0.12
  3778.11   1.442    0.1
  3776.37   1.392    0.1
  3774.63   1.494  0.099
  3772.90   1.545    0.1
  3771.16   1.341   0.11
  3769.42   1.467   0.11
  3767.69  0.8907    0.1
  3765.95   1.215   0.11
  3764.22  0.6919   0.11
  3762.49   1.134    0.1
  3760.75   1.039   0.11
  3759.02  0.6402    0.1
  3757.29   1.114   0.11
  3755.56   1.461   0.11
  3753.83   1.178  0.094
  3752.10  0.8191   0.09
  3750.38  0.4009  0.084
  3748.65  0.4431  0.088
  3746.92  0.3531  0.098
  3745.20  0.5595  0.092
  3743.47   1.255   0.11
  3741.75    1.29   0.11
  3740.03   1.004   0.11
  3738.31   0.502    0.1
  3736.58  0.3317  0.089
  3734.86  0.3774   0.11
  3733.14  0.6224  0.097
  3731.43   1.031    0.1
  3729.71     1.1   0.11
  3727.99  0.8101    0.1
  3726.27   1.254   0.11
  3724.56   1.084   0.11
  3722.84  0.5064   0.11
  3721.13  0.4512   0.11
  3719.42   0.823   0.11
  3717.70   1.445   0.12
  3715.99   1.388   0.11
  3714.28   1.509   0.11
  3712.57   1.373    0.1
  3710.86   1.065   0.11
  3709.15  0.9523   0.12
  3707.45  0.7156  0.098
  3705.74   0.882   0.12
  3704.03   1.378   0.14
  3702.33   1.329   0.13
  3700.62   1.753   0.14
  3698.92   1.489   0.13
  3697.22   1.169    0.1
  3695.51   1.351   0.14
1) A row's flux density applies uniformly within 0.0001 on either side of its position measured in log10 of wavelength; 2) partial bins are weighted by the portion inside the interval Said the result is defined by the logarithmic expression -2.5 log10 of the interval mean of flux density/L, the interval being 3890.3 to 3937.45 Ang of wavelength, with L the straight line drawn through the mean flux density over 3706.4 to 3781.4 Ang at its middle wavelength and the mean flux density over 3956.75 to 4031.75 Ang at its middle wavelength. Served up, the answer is 0.24 mag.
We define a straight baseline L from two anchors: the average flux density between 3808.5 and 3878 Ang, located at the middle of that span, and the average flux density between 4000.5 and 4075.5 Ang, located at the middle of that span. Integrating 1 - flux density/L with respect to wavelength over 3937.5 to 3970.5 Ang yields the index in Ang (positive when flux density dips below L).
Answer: 9.70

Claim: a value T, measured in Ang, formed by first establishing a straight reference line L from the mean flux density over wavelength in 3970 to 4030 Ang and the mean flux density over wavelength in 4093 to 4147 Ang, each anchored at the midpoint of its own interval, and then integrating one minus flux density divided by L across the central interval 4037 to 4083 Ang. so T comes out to 1.2 Ang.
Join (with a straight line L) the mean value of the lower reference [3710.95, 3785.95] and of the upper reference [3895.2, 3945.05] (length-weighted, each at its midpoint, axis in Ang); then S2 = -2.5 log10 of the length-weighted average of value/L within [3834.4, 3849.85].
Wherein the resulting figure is 0.189 mag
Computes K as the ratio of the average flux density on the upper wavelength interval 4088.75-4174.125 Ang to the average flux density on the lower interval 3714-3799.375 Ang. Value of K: 1.9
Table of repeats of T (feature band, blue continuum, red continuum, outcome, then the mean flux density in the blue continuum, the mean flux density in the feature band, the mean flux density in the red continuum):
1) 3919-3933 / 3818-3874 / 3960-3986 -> 1.6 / 0.857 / 0.846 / 1.02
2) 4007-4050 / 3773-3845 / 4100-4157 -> -3.0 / 1.09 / 1.79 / 1.95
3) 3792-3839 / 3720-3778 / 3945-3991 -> 0.8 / 0.94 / 0.991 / 1.18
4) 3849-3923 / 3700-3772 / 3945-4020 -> 8.9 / 0.973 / 1.1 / 1.43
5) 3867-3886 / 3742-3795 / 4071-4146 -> 5.8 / 1.15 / 0.972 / 1.95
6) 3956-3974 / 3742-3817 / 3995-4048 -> 8.9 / 1.18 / 0.827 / 1.79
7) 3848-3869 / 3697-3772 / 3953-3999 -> 2.7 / 0.99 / 0.989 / 1.27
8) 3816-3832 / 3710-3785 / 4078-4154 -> 7.0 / 1.05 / 0.701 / 1.97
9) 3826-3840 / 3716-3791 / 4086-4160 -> 6.9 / 1.04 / 0.63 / 1.97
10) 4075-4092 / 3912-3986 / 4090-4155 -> -2.1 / 1.02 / 1.97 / 1.97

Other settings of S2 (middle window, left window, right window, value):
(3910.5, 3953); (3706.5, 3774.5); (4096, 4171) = 0.425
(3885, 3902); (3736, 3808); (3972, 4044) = 0.218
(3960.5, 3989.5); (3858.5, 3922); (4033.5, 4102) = 0.319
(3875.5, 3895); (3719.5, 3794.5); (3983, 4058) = 0.355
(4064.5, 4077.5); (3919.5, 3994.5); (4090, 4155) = -0.008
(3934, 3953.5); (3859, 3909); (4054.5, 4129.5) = 0.408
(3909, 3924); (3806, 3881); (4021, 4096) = -0.068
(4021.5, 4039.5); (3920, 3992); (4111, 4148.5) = -0.244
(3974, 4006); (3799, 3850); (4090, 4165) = -0.086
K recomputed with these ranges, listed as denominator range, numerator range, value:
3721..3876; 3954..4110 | 1.65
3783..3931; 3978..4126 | 1.74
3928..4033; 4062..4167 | 1.43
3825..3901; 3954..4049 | 1.64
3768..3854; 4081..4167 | 1.79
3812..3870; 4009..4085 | 2.07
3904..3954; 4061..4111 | 1.83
